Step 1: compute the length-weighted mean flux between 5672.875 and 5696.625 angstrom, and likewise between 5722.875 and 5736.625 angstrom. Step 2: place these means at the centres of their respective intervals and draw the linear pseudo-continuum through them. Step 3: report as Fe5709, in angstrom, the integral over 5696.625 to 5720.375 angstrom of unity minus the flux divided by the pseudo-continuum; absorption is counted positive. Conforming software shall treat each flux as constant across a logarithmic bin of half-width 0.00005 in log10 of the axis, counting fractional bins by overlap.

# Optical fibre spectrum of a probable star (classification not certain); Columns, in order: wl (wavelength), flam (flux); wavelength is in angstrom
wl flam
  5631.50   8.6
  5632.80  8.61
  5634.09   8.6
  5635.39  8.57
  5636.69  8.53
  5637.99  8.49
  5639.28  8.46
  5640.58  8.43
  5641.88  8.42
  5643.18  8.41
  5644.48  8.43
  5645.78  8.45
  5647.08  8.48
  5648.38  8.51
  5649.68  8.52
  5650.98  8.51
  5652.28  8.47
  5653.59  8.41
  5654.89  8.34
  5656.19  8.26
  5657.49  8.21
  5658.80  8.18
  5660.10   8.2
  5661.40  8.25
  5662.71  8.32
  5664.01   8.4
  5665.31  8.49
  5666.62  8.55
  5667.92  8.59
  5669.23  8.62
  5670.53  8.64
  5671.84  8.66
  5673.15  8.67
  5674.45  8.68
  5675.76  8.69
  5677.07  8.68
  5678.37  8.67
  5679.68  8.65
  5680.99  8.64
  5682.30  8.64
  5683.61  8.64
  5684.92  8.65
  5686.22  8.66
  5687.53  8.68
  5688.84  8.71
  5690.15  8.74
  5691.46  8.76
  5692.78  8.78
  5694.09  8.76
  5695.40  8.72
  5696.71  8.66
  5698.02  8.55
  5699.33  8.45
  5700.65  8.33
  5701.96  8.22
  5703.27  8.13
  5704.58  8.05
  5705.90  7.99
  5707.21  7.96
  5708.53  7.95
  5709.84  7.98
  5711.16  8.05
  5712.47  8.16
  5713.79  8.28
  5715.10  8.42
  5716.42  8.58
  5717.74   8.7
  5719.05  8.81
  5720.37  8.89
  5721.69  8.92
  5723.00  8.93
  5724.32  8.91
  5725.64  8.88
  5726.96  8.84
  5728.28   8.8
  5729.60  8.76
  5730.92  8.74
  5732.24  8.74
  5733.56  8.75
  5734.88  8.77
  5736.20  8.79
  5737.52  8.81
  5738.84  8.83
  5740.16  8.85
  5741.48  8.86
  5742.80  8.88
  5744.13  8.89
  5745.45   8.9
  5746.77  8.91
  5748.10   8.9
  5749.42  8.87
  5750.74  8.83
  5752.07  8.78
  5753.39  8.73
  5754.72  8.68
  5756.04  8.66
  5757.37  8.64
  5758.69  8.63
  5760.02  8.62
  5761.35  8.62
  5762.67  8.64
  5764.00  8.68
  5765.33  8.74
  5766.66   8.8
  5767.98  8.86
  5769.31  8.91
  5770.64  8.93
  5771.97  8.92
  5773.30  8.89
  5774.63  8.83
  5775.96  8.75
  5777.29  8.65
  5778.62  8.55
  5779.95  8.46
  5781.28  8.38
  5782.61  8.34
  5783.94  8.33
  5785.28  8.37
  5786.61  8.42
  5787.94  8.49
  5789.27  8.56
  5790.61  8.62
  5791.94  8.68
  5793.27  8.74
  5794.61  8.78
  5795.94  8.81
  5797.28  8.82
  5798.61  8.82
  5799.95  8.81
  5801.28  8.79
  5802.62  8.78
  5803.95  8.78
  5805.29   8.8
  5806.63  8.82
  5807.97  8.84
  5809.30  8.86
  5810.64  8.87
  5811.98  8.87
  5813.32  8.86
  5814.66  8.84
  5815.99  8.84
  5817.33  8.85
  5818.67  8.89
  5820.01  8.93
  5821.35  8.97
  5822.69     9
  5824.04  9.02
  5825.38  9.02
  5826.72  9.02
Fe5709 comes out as 1.22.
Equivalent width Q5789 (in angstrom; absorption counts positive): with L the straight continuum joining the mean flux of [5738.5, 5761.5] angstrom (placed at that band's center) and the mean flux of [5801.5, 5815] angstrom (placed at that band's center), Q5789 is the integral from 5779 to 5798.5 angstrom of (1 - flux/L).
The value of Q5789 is 0.5 angstrom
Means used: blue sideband 8.78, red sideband 8.83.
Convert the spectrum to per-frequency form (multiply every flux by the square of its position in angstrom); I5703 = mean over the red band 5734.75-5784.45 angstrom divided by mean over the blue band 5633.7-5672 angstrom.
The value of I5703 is 1.1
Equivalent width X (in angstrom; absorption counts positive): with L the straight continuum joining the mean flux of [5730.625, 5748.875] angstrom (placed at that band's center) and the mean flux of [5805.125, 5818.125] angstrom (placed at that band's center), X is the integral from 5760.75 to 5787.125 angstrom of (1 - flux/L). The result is 0.6 angstrom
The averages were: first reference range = 8.83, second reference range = 8.85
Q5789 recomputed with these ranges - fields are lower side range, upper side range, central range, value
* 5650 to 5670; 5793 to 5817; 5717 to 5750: -0.9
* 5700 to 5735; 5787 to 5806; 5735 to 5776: -0.9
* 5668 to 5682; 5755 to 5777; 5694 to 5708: 0.6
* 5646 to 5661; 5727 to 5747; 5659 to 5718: 0.6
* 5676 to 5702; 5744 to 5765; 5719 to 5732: -0.2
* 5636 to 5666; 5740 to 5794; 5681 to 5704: -0.2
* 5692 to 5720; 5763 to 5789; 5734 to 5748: -0.6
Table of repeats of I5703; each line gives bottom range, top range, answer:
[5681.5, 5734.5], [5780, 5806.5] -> 1.04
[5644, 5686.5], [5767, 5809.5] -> 1.07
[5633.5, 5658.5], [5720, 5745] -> 1.08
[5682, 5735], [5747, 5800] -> 1.04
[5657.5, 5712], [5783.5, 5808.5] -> 1.07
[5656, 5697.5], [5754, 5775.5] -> 1.05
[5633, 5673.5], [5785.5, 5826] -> 1.10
